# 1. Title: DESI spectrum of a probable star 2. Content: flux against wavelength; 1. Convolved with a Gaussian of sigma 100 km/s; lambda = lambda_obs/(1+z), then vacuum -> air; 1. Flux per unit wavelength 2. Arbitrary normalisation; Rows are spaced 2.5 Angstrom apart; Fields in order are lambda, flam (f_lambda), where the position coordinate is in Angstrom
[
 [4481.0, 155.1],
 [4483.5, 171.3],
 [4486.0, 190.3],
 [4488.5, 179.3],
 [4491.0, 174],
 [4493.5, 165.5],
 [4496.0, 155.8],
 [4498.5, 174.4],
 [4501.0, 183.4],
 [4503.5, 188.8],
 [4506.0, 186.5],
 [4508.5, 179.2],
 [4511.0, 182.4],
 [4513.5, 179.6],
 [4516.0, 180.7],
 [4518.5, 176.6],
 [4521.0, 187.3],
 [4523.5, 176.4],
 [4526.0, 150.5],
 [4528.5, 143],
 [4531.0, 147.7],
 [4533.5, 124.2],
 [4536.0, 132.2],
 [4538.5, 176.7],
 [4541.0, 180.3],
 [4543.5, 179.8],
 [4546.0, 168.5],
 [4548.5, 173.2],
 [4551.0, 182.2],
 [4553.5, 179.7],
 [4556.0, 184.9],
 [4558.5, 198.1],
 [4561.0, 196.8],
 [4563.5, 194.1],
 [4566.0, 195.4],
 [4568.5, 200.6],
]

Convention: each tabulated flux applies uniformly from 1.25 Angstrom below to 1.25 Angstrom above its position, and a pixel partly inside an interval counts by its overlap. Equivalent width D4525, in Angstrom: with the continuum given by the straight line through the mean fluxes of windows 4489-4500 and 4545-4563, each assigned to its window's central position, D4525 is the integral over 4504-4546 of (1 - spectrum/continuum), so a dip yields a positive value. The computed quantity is 1.9 Angstrom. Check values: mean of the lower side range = 169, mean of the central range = 168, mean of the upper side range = 184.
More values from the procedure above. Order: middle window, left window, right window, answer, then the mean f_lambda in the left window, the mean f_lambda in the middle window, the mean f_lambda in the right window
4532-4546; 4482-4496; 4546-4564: 1.8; 174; 159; 185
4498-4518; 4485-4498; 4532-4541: -2.2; 173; 182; 149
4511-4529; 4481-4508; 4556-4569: 1.0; 176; 173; 196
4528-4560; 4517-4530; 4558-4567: 2.6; 167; 168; 196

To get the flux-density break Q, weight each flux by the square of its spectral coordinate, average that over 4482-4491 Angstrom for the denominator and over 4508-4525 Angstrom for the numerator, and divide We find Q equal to 1.0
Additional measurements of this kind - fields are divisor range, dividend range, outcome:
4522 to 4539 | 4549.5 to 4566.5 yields 1.28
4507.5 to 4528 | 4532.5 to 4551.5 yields 0.95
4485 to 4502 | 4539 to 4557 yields 1.05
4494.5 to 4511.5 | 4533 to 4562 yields 1.00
